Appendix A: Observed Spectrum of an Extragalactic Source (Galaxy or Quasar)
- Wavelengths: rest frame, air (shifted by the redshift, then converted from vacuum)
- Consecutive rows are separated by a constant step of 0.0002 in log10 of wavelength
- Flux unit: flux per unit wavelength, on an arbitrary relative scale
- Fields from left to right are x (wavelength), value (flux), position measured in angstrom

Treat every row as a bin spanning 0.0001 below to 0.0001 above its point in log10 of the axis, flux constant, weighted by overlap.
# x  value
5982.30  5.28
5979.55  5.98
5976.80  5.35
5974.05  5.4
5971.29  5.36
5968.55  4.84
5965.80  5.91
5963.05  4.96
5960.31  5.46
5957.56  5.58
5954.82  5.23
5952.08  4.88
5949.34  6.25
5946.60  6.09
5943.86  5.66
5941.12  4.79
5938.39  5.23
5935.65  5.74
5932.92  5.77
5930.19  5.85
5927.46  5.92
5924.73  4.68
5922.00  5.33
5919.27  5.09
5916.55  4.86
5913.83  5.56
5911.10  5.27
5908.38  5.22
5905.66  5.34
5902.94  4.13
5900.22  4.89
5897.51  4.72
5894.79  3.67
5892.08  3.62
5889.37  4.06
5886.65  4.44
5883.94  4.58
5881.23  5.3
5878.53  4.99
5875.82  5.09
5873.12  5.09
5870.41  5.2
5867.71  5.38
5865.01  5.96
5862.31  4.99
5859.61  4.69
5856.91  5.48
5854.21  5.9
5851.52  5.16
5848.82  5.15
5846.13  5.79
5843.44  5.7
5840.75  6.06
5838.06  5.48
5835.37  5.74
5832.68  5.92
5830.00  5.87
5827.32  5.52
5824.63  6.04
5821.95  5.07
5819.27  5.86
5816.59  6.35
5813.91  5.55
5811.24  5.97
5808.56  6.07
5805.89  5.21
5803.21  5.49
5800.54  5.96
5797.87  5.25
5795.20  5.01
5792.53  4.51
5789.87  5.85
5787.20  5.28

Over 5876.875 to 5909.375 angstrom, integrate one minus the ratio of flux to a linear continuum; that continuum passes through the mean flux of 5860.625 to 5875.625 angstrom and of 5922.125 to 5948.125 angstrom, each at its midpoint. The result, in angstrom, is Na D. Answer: 4.8 angstrom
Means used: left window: 5.29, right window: 5.52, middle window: 4.58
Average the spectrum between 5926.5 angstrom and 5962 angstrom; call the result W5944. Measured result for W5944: 5.56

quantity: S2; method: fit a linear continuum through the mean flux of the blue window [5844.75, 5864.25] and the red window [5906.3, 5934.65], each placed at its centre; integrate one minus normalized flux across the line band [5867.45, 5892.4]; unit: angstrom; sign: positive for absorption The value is 2.5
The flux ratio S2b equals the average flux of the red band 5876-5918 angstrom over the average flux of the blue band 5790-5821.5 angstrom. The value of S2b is 0.8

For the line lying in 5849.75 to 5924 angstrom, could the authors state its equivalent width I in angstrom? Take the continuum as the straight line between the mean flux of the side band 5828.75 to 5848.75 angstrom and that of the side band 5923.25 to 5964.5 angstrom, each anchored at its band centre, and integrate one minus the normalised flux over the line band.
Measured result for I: 8.77 angstrom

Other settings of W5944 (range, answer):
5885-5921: 4.69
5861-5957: 5.12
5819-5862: 5.57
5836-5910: 5.05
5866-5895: 4.73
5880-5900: 4.37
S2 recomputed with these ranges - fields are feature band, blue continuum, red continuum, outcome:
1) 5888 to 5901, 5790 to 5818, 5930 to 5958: 3.2 angstrom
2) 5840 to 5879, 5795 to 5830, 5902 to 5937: 1.0 angstrom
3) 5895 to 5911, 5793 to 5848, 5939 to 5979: 2.1 angstrom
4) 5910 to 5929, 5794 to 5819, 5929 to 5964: 1.0 angstrom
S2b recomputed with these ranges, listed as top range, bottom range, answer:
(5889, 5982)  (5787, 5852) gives 0.93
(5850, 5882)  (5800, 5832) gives 0.92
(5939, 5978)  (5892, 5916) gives 1.13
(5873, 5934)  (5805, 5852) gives 0.86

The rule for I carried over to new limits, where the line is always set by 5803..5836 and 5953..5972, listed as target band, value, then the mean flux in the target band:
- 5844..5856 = 0.3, 5.51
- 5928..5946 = -0.5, 5.55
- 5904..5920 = 0.8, 5.21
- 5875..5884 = 0.9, 5.04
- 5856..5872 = 1.0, 5.27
